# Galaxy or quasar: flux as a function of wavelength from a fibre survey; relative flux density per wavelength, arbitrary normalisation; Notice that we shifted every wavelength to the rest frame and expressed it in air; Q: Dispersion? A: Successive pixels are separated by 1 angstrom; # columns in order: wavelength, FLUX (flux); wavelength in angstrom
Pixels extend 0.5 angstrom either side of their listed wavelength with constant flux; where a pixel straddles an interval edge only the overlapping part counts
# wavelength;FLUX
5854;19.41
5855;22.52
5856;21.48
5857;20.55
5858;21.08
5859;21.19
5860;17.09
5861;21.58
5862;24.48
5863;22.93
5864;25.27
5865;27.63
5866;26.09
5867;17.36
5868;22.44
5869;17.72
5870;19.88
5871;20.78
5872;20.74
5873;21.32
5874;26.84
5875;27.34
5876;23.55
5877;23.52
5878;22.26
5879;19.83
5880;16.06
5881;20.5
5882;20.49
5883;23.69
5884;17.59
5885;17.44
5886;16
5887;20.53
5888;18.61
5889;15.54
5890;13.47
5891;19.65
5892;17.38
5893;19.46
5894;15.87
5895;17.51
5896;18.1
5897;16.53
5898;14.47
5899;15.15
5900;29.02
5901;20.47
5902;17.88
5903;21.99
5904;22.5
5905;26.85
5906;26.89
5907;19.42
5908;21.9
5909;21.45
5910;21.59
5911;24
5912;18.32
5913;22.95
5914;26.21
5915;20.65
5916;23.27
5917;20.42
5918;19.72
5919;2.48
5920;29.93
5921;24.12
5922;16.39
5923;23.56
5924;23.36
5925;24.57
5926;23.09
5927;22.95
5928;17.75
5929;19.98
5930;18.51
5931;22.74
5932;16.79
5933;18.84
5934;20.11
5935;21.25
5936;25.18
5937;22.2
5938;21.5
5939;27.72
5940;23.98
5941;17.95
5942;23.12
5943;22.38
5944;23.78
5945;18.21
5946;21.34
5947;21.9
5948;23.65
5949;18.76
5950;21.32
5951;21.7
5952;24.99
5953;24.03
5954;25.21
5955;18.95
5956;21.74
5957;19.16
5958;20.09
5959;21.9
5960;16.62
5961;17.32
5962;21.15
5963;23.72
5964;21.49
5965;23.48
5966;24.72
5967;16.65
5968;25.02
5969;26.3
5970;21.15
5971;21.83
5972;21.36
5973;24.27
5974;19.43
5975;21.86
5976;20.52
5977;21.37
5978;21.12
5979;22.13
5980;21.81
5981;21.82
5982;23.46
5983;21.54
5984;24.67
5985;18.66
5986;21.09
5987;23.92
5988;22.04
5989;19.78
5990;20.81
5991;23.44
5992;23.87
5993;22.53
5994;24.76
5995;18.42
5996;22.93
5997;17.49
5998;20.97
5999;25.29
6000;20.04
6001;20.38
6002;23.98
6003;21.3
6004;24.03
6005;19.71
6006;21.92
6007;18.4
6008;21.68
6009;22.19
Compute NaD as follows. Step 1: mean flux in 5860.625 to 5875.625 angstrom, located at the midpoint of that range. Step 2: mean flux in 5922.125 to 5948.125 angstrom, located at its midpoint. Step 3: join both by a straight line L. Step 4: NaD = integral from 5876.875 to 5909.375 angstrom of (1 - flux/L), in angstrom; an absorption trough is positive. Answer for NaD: 4.08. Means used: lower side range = 22.8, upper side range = 21.7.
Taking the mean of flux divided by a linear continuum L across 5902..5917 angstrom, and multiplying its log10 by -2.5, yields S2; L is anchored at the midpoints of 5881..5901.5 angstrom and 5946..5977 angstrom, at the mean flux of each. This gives -0.17 mag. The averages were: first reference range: 18.4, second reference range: 21.7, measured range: 22.5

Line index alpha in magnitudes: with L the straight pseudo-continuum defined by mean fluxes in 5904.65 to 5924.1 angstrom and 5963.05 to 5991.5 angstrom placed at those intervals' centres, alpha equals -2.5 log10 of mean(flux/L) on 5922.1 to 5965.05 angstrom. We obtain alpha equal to 0.01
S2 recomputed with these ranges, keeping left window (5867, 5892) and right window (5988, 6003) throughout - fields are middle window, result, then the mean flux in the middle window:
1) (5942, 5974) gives -0.025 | 21.7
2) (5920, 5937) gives -0.035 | 21.5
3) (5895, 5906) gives -0.002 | 20.5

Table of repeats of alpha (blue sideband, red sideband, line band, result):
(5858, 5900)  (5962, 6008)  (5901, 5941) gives -0.03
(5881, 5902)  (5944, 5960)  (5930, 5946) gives -0.04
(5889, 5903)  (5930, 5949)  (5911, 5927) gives -0.07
